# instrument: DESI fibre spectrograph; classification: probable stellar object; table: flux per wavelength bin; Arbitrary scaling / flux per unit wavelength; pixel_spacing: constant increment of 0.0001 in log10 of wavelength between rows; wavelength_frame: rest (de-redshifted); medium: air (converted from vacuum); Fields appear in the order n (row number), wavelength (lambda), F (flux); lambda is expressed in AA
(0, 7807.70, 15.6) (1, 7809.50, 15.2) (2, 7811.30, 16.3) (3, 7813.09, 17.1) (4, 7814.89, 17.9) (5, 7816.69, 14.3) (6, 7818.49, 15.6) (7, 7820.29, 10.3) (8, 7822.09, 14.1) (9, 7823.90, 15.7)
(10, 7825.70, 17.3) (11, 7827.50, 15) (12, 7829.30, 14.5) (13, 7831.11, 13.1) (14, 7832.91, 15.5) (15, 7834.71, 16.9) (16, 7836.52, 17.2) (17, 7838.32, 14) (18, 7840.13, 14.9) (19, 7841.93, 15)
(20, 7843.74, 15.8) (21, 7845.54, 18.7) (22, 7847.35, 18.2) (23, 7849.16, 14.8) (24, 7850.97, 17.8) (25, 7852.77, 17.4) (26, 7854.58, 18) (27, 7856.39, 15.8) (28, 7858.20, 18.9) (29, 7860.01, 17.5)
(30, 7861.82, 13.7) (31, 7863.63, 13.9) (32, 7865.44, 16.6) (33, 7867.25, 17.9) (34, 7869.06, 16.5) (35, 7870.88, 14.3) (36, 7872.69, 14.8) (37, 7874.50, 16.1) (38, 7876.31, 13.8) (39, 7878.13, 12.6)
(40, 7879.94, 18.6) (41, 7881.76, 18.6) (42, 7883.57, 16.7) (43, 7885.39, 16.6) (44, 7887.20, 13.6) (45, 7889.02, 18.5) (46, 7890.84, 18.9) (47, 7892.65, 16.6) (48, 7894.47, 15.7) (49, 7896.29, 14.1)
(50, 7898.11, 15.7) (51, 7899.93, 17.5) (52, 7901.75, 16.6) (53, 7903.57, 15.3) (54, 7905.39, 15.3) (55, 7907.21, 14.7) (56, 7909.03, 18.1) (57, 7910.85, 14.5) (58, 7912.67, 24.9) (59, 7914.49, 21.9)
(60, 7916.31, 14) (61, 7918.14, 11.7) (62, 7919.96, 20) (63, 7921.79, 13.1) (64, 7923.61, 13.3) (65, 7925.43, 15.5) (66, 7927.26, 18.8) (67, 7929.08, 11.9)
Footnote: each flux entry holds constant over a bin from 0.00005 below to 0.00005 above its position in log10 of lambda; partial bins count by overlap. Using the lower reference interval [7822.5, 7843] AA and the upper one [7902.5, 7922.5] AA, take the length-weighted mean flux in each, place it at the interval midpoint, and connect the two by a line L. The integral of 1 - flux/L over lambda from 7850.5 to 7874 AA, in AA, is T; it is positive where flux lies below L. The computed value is -0.8 AA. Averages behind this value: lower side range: 15.3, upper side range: 16.7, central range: 16.4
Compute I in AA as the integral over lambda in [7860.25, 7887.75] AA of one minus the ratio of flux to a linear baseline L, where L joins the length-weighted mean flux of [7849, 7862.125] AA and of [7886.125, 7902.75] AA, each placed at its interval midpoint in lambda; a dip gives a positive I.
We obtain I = 1.6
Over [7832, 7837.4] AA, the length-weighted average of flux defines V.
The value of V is 16.5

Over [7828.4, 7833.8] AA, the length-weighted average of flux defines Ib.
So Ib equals 14.4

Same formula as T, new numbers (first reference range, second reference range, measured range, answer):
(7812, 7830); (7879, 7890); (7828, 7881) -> 0.8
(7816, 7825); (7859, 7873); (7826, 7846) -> -1.2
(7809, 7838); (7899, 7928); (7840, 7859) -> -1.5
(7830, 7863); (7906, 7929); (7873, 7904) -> 0.4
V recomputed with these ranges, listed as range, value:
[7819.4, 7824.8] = 13.4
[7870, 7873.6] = 14.6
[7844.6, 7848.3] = 18.4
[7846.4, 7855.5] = 17.2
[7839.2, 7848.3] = 16.5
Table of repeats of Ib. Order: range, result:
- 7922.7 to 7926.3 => 14.4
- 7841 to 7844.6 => 15.4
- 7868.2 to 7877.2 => 15.1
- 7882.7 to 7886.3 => 16.6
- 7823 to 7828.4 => 16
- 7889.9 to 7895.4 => 17.1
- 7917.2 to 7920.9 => 15.8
